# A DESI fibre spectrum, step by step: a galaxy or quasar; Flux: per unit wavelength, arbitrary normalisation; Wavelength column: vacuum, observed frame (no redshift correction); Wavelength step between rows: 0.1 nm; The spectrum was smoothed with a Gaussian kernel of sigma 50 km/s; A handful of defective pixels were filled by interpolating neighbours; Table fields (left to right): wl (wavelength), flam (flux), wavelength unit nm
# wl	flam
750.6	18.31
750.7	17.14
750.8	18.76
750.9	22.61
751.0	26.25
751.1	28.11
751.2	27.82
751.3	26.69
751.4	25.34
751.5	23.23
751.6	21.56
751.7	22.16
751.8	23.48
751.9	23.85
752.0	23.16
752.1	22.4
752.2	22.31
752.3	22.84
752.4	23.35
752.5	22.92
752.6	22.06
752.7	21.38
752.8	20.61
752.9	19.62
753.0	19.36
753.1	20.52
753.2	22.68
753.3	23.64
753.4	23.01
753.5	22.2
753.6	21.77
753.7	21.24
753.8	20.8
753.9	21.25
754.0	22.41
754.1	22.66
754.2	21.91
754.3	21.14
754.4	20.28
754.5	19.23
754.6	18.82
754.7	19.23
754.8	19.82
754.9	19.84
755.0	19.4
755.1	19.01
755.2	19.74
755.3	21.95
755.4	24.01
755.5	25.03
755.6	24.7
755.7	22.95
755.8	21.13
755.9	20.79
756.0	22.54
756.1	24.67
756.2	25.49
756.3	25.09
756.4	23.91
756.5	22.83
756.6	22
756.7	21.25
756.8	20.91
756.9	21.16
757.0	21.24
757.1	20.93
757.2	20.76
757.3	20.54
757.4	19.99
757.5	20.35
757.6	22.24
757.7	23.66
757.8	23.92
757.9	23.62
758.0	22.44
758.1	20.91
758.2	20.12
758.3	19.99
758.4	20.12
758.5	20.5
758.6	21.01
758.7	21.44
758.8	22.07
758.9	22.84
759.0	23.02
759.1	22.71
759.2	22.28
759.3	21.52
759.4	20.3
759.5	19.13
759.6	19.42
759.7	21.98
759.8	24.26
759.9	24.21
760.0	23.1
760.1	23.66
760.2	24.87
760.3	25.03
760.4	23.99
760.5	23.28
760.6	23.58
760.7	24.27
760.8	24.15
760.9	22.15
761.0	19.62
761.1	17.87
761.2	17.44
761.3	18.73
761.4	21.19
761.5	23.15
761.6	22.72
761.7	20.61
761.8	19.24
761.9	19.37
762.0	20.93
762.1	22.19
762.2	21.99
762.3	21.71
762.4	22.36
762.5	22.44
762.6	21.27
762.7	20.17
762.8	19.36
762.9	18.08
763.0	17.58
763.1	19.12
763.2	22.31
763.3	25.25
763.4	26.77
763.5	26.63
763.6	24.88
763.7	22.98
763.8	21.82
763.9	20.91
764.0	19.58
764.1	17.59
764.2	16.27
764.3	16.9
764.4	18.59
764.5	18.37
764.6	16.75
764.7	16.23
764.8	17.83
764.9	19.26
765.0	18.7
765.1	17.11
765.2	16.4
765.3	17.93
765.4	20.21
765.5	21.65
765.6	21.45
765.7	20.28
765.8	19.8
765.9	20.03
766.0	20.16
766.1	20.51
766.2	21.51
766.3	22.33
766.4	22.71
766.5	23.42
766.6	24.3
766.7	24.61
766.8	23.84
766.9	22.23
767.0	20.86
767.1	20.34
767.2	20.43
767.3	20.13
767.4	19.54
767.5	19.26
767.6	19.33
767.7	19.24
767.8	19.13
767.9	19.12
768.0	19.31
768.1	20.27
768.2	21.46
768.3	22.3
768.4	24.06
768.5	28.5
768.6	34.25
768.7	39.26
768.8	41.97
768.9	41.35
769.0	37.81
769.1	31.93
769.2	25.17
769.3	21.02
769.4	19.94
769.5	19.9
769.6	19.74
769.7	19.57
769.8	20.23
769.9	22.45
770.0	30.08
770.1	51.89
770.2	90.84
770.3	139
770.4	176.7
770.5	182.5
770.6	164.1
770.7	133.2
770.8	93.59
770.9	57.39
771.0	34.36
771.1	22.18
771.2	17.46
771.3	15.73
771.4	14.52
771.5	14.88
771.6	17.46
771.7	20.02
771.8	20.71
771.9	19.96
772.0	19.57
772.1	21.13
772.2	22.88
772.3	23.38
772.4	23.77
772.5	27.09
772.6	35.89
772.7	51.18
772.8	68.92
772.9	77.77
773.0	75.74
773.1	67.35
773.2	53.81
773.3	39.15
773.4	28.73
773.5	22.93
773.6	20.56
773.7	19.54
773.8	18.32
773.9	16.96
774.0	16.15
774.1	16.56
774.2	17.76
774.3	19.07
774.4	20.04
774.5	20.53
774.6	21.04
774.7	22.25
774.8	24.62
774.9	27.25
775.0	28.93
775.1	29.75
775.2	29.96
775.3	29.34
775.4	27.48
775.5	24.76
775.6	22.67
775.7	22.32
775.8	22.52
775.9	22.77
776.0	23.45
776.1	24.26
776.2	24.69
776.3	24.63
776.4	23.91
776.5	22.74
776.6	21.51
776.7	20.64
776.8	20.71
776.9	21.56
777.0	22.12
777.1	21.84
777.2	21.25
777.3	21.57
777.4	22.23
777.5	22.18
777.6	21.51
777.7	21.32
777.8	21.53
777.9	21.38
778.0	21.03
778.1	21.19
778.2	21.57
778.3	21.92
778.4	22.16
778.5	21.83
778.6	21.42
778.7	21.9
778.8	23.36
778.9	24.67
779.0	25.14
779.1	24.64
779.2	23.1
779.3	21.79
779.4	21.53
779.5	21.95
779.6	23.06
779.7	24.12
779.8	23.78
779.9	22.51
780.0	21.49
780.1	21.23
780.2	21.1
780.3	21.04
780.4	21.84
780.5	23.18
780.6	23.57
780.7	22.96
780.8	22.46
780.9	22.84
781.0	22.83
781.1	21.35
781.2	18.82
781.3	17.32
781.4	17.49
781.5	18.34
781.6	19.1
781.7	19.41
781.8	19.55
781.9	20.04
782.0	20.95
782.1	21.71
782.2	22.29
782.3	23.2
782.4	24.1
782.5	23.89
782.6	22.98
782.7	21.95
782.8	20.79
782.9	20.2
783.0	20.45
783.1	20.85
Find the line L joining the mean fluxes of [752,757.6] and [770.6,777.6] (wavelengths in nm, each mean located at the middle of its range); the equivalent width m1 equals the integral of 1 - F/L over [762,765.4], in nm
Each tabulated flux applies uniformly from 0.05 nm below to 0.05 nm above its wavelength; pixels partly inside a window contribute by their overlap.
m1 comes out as 0.73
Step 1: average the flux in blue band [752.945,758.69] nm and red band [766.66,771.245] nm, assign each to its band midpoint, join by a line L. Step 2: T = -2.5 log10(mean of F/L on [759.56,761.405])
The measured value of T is 0.30 mag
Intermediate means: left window 21.6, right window 43.4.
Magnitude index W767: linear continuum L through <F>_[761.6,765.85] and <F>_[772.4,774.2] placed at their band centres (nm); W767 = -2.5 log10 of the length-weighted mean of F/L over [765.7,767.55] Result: 0.19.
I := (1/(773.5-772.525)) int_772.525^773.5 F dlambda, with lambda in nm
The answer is 53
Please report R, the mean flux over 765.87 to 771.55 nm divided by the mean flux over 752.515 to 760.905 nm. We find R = 1.8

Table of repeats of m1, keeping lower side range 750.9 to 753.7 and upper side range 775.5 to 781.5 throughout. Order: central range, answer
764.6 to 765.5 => 0.18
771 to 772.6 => 0.10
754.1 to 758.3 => 0.22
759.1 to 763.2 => 0.22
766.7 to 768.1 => 0.13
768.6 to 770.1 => -0.43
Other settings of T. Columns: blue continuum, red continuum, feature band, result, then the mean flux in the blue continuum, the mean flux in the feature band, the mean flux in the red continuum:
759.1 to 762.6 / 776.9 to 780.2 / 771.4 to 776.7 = -0.250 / 21.8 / 27.9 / 22.2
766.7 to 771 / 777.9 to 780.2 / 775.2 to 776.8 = 0.214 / 44.7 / 23.9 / 22.5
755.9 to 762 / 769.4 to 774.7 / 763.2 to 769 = 0.456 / 21.9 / 22.2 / 43.5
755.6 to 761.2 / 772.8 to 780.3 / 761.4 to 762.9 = 0.083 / 22.1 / 21.1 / 25.5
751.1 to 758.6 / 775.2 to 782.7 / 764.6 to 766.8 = 0.094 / 22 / 20.3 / 22.3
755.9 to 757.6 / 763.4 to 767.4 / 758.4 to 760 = -0.008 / 22.1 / 21.8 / 20.5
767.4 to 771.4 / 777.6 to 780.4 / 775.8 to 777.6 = 0.240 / 46.3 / 22.4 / 22.3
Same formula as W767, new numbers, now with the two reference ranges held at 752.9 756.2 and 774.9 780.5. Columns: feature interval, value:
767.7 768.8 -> -0.131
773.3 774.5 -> 0.113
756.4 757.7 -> 0.015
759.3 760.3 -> -0.027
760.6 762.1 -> 0.051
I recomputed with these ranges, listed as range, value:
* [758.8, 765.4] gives 21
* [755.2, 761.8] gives 22.1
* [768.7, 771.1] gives 62.7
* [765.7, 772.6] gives 35.9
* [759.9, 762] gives 21.9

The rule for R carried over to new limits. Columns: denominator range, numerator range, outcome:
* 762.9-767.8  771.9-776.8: 1.40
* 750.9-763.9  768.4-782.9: 1.40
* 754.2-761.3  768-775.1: 1.82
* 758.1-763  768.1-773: 2.11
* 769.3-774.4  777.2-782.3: 0.49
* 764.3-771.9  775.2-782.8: 0.66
